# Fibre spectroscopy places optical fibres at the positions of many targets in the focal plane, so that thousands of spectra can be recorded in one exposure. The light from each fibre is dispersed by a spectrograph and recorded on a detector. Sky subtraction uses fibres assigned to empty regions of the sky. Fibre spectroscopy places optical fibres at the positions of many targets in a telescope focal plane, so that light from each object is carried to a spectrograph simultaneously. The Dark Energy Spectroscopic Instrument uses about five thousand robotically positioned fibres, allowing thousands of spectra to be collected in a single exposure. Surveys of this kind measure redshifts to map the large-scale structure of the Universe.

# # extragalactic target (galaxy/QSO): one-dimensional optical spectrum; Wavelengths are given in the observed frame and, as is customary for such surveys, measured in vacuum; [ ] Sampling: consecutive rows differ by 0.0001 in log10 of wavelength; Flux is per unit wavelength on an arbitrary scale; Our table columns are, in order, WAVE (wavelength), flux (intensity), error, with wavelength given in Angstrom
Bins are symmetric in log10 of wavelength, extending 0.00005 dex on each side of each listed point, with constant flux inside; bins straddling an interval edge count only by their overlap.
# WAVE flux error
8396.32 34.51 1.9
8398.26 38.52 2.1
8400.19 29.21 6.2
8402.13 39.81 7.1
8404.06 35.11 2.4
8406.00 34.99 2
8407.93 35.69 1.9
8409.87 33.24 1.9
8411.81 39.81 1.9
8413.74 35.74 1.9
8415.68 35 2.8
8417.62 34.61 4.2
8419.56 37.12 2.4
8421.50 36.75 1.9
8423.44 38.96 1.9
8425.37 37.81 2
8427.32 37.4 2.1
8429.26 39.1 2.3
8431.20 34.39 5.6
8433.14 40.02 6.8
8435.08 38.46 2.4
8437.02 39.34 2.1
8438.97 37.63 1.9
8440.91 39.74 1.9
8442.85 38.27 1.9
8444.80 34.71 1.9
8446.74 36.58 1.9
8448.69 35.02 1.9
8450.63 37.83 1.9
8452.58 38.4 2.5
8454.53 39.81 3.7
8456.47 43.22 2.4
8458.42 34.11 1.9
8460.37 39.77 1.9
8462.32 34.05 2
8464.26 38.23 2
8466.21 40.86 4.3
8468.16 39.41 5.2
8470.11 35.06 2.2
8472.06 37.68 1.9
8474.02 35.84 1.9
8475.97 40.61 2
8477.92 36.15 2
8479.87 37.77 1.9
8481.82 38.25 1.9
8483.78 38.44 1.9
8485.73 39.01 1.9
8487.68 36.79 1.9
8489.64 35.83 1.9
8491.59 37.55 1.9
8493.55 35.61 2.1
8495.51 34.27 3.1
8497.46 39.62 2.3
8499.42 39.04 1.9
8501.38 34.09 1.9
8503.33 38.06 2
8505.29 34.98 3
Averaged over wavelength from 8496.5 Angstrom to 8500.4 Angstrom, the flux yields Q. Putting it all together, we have 39.3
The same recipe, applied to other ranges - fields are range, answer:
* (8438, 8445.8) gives 37.6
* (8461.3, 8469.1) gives 38.2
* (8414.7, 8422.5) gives 35.8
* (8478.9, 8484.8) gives 38.2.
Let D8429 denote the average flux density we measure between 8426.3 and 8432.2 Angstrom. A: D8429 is 36.9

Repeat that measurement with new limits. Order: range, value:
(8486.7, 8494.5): 36.4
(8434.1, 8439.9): 38.5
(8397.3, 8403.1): 35.9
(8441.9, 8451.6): 36.5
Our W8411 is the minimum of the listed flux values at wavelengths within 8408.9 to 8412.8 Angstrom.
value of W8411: 33.24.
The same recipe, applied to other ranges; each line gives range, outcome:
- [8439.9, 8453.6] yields 34.71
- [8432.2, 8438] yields 38.46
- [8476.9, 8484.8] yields 36.15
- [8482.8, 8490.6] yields 35.83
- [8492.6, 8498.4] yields 34.27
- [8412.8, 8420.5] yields 34.61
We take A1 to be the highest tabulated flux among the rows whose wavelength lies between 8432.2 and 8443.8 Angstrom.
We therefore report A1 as 40.02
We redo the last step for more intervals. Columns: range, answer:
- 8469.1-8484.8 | 40.61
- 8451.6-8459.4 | 43.22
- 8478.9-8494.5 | 39.01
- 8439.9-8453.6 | 39.74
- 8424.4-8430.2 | 39.1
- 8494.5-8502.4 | 39.62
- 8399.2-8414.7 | 39.81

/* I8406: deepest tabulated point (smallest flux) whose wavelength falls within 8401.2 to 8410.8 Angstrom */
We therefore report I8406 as 33.24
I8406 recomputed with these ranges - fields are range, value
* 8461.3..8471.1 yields 34.05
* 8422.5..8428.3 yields 37.4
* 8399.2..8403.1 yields 29.21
